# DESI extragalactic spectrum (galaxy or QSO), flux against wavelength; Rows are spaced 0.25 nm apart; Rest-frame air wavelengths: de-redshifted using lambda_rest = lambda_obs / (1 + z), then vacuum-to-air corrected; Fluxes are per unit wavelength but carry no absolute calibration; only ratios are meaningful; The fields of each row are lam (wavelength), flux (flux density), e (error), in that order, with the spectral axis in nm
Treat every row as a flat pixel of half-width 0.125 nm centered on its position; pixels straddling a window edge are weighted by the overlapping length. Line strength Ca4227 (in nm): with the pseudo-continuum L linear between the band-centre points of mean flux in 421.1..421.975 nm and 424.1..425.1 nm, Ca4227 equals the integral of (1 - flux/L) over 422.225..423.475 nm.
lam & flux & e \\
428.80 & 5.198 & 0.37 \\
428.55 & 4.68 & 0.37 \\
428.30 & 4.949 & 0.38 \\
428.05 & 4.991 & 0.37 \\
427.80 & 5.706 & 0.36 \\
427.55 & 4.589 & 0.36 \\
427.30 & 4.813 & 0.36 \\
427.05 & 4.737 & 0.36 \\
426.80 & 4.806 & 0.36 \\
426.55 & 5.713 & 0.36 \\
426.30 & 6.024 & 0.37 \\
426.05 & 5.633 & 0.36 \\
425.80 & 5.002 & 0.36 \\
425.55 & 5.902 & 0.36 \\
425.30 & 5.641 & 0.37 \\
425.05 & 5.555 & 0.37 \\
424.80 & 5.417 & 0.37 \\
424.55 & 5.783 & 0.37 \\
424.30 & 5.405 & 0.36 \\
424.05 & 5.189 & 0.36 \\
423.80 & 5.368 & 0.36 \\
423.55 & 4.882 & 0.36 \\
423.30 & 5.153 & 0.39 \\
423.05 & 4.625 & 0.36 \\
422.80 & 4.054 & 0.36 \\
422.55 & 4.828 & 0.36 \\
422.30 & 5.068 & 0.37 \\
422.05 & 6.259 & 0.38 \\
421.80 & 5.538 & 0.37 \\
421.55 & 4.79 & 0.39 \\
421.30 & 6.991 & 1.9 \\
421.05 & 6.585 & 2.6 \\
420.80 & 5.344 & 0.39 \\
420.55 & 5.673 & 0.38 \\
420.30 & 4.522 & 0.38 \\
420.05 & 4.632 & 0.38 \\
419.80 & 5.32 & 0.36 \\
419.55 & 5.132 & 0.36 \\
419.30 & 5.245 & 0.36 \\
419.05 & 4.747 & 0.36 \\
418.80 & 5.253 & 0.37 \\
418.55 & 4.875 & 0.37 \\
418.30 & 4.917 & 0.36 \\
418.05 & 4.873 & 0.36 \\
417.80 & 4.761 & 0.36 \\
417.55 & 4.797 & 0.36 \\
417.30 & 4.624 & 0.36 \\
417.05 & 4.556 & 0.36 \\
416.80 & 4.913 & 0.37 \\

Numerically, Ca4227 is 0.21 nm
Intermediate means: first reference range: 5.87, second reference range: 5.51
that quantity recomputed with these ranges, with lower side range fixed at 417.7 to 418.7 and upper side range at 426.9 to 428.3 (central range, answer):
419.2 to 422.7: -0.371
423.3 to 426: -0.260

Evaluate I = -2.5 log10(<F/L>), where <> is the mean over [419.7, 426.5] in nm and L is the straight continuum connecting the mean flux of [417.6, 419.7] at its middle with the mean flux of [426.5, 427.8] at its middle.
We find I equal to -0.087 mag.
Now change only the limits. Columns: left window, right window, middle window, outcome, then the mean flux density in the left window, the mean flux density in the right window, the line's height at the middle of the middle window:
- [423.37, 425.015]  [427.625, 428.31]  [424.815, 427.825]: -0.01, 5.35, 5.21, 5.27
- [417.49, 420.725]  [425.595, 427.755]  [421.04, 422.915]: -0.08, 4.99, 5.21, 5.07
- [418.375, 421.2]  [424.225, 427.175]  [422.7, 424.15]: 0.10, 5.22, 5.47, 5.37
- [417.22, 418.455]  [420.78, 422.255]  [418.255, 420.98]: 0.05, 4.8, 5.91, 5.34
